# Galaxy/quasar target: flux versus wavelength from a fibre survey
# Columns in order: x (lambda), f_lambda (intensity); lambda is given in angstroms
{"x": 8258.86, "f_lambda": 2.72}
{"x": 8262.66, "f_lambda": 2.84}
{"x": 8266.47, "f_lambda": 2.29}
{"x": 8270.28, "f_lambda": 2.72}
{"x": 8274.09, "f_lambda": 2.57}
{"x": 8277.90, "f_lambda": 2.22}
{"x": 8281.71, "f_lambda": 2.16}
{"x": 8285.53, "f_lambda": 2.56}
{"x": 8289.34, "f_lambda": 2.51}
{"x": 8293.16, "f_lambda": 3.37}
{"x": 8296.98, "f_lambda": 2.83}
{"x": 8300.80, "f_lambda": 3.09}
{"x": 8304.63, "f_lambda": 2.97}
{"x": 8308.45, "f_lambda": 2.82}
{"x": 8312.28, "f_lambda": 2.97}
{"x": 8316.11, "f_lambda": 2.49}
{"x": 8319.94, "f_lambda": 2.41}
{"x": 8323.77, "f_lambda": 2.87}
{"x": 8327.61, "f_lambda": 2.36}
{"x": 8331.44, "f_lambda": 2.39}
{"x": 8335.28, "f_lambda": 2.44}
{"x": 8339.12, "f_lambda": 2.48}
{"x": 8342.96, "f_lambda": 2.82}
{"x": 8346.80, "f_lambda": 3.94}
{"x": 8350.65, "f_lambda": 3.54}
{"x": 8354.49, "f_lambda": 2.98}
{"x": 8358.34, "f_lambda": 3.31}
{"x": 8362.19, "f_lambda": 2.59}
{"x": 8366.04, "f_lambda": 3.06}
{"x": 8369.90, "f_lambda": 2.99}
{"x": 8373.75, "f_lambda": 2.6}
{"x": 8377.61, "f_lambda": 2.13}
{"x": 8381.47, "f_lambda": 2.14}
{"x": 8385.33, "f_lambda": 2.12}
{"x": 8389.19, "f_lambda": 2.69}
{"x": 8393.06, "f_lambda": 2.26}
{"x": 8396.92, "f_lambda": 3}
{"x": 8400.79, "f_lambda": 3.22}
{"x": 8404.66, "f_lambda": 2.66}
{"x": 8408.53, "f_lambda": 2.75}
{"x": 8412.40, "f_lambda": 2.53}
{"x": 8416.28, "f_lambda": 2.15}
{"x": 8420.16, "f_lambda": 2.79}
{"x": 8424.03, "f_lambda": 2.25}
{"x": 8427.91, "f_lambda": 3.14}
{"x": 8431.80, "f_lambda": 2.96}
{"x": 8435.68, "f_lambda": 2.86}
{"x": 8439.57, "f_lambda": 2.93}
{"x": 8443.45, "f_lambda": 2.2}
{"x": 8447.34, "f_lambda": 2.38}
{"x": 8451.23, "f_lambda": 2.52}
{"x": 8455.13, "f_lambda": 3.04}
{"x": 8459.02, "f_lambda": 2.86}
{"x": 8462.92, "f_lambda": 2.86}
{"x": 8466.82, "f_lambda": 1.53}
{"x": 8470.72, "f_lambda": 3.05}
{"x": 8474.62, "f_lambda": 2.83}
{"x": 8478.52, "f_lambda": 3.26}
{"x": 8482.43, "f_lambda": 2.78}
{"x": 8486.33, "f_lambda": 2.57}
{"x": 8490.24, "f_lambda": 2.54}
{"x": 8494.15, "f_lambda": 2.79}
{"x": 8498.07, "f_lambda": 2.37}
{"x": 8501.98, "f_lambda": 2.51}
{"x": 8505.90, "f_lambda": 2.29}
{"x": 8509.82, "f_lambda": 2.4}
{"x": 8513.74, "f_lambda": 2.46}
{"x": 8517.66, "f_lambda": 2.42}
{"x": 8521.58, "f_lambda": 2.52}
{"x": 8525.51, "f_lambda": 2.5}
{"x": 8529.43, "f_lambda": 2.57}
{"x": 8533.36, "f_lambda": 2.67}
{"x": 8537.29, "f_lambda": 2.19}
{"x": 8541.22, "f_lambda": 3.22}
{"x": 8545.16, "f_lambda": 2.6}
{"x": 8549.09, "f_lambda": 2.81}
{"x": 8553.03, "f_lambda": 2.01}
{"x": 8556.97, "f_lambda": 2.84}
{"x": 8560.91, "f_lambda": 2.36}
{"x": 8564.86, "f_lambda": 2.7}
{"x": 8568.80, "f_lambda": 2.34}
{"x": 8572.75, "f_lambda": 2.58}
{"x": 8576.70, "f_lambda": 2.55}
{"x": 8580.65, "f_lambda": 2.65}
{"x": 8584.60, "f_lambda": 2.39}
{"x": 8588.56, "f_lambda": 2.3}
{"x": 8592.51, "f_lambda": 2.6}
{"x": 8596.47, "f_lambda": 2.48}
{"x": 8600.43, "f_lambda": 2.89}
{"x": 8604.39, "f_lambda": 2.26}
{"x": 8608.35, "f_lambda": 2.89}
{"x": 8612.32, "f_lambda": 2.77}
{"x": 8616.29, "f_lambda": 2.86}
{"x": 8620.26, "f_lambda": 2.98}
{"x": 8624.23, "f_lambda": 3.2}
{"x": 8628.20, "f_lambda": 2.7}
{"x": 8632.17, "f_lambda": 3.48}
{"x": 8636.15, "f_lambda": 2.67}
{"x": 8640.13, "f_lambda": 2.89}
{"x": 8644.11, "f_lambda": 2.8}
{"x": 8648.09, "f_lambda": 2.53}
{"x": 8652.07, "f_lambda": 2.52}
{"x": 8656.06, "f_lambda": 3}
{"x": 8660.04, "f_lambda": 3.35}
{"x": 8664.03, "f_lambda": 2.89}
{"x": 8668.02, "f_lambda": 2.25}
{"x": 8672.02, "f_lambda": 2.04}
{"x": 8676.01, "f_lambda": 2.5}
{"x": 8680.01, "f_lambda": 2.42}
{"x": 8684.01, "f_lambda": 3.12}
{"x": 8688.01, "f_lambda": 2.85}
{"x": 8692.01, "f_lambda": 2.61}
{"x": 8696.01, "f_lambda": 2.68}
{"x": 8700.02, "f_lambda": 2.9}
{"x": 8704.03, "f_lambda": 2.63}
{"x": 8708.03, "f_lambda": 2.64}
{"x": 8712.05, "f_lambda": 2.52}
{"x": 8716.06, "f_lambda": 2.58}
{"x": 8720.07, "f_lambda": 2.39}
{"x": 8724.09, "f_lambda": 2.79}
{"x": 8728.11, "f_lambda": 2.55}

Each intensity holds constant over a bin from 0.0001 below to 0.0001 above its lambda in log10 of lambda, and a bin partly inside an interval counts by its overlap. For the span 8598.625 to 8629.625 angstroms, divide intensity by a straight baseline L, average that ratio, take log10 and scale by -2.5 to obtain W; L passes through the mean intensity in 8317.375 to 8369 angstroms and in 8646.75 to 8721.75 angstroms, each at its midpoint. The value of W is -0.05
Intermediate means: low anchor 2.86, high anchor 2.66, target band 2.82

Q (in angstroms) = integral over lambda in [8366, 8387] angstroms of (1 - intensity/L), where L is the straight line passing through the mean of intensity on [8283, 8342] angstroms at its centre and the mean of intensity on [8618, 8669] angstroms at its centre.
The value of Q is 2.1 angstroms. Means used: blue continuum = 2.7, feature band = 2.46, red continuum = 2.88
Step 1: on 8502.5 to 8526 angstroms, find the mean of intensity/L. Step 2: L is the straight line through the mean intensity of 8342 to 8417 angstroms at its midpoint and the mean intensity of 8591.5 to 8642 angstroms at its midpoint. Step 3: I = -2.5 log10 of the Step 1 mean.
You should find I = 0.156 mag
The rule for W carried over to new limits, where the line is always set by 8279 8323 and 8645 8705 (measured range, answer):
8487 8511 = 0.093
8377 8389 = 0.227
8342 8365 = -0.175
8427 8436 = -0.103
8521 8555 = 0.057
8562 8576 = 0.072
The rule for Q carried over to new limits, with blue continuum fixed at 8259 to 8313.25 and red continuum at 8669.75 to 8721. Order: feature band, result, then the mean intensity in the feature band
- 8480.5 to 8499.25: 0.3 angstroms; 2.62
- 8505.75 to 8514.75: 0.9 angstroms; 2.39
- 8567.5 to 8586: 0.9 angstroms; 2.51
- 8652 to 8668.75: -1.7 angstroms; 2.88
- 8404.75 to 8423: 0.8 angstroms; 2.55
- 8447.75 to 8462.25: -0.6 angstroms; 2.77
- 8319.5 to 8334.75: 1.0 angstroms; 2.51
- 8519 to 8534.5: 0.6 angstroms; 2.55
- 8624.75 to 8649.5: -2.4 angstroms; 2.87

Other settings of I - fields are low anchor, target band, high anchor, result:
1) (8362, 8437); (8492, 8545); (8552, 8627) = 0.04 mag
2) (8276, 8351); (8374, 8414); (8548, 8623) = 0.06 mag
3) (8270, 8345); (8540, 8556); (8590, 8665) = 0.06 mag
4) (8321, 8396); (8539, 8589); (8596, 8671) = 0.09 mag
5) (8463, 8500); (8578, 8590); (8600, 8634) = 0.15 mag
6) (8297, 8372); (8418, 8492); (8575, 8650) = 0.04 mag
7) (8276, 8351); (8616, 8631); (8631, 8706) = -0.09 mag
